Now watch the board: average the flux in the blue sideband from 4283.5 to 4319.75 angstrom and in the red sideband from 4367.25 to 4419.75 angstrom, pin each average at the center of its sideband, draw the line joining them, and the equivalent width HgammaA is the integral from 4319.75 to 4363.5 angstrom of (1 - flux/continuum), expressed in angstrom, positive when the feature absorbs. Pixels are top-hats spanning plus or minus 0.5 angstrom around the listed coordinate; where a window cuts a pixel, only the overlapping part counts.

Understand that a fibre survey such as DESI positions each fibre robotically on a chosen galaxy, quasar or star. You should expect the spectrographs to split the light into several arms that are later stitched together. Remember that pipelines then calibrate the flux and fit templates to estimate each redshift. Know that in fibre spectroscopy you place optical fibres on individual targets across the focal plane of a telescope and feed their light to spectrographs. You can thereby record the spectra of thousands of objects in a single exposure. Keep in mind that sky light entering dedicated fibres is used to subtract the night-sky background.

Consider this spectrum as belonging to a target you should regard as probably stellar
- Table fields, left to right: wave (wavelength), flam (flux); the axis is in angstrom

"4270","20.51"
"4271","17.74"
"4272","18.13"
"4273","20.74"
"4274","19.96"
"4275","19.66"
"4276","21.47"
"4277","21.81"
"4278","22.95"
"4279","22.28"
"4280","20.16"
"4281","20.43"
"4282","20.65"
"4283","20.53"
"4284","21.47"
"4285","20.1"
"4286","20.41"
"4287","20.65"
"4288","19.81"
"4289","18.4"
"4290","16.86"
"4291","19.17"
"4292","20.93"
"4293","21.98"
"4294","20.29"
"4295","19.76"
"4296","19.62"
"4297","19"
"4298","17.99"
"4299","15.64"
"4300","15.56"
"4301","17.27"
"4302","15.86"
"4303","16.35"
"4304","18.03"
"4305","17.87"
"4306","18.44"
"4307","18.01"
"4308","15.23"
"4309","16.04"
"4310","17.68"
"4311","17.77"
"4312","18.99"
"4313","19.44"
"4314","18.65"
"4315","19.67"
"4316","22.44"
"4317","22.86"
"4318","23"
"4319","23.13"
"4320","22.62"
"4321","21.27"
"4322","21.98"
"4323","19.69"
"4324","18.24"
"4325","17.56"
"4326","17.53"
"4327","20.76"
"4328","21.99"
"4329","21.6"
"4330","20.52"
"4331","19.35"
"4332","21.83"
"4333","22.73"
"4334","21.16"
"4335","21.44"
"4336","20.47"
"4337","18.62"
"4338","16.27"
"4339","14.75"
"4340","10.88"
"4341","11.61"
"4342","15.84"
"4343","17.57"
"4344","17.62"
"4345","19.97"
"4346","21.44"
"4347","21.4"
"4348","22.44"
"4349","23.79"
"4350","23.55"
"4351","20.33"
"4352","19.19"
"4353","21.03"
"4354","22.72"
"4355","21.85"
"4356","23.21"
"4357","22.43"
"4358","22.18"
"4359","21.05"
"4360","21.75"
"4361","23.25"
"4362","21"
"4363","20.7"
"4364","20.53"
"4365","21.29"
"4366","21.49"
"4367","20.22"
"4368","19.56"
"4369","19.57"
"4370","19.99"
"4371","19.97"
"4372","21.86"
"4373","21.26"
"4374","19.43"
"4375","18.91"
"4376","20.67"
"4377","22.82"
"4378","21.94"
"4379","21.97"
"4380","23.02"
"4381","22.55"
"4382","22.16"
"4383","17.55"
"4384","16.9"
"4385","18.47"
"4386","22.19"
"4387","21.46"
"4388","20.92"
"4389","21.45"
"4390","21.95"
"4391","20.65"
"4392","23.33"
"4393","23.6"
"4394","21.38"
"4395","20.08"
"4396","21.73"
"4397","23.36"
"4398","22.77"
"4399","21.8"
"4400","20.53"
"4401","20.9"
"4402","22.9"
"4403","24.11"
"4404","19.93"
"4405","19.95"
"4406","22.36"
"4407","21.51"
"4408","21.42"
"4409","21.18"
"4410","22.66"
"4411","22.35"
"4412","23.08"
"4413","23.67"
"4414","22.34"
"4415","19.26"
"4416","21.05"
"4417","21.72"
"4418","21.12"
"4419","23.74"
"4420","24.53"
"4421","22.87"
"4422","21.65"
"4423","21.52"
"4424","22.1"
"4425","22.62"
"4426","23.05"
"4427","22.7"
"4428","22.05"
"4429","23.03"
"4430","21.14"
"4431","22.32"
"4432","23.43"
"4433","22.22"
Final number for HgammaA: -0.2 angstrom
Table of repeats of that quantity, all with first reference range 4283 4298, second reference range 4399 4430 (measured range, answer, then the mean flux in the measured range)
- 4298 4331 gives 1.9 angstrom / 19.1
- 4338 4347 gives 1.9 angstrom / 16.5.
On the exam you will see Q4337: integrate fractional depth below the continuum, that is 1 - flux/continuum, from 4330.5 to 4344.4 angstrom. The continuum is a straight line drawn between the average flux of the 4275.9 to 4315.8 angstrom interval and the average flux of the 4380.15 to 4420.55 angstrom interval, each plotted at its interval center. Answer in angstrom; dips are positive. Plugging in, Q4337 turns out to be 1.53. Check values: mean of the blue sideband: 19.1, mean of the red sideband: 21.6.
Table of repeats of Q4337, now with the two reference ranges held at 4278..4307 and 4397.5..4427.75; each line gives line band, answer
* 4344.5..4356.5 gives -0.7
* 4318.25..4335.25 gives -0.7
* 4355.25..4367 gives -0.5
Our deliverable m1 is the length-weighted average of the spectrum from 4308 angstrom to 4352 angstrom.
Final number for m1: 19.6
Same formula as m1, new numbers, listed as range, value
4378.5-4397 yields 21.2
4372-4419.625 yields 21.5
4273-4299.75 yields 20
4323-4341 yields 19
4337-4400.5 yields 20.6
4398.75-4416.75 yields 21.7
